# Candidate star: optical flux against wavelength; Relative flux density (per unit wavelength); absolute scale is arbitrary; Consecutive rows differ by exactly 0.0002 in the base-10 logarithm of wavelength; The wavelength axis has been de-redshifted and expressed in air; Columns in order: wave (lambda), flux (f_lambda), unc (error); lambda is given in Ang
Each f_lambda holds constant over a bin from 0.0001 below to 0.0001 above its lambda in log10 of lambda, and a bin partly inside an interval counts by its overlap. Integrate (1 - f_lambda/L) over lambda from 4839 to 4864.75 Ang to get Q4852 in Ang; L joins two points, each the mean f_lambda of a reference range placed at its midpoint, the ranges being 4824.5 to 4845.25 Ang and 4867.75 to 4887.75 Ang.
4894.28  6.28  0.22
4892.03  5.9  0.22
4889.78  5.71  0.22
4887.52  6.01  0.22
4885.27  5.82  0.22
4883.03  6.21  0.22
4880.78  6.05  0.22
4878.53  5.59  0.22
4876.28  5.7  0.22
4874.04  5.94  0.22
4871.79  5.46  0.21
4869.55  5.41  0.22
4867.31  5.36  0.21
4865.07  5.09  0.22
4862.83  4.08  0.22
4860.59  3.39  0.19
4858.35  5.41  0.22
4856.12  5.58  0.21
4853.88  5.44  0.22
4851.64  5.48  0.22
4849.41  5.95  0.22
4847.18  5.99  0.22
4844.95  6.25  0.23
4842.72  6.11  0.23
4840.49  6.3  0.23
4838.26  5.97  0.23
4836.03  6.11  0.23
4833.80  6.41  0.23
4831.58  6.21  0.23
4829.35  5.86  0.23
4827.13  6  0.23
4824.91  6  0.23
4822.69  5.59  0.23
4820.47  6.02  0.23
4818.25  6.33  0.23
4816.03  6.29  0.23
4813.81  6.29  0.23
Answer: 2.3 Ang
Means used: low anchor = 6.12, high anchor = 5.78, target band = 5.45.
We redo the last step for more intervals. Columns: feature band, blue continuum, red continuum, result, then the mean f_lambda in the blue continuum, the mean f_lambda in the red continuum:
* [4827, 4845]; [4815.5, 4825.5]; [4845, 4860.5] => -1.07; 6.03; 5.54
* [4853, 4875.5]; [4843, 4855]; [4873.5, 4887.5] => 2.86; 5.84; 5.9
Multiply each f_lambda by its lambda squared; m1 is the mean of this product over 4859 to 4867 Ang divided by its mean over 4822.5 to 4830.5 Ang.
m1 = 0.8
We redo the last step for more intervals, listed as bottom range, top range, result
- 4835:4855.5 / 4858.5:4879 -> 0.87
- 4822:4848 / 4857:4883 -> 0.88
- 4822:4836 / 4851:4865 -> 0.82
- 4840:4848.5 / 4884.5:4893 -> 0.97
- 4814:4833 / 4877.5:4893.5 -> 1.00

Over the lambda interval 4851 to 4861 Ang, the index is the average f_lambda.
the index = 5.16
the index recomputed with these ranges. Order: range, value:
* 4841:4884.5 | 5.51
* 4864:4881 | 5.55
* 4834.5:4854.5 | 5.98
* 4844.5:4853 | 5.88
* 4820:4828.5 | 5.9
